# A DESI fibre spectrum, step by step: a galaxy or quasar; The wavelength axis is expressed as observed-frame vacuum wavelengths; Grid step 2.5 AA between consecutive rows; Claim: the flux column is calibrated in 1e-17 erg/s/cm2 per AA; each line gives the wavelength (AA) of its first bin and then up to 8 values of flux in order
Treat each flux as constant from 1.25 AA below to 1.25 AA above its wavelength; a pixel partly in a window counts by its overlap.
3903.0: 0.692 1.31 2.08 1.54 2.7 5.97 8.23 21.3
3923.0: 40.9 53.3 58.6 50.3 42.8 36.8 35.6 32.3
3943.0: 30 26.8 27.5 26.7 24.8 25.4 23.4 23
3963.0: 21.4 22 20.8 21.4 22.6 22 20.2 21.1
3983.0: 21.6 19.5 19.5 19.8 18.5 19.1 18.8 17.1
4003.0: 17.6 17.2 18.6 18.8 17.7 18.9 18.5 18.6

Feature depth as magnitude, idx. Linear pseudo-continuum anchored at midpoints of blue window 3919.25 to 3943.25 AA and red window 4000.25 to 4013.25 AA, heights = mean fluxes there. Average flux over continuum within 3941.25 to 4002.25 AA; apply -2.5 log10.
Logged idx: 0.254 mag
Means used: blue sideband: 40.6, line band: 22.3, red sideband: 17.9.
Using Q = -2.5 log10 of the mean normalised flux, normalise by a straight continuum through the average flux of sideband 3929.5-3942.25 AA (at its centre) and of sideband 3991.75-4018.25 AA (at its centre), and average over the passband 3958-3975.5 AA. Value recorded 0.325 mag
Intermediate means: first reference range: 39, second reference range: 18.2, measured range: 22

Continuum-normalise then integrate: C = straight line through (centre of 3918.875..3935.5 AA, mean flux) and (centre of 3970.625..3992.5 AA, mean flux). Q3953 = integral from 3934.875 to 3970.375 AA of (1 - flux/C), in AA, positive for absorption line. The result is 6.8 AA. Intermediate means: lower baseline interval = 43.1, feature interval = 26.5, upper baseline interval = 20.7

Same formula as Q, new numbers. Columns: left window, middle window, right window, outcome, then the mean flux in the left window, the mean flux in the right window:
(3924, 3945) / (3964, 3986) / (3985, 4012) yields 0.26 mag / 41.9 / 18.6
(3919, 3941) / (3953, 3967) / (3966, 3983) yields 0.20 mag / 41.3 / 21.4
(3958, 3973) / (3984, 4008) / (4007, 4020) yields 0.07 mag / 21.9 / 18.5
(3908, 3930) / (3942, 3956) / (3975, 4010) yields -0.22 mag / 23.7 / 19.3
